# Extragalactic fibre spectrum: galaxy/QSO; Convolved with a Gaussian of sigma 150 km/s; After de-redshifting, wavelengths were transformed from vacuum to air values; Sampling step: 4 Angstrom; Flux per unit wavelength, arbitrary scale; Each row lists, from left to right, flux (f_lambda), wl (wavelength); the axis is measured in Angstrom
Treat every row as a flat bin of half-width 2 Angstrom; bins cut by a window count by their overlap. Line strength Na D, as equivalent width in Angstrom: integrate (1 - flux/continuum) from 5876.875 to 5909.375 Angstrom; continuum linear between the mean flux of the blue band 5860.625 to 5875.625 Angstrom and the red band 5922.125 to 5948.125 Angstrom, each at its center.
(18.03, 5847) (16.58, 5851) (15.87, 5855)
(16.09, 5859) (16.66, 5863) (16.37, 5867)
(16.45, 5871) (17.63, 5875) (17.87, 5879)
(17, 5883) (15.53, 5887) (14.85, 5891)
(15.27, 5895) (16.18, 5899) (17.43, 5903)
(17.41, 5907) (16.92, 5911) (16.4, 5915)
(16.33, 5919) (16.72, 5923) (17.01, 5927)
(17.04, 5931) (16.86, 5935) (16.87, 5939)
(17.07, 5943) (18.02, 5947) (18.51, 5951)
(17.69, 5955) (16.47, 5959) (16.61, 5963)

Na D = 0.7 Angstrom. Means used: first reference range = 16.7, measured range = 16.5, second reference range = 17.1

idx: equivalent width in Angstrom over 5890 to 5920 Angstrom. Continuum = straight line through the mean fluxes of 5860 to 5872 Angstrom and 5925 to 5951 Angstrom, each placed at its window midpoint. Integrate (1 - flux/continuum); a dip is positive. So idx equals 0.87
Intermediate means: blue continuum 16.5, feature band 16.4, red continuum 17.2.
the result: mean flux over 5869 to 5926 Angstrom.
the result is 16.6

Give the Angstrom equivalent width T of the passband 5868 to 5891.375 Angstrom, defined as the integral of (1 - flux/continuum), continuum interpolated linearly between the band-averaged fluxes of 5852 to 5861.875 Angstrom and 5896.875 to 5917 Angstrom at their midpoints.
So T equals -0.3 Angstrom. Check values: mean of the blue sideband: 16.1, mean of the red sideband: 16.9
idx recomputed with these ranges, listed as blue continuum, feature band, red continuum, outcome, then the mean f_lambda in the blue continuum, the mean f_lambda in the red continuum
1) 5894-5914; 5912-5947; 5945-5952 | 1.4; 16.7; 18.2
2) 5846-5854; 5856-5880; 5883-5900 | -0.5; 17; 15.6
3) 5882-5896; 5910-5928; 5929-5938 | -0.2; 15.6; 16.9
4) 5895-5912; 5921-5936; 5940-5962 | 0.2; 16.8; 17.5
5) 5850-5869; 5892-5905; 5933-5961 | 0.5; 16.3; 17.4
